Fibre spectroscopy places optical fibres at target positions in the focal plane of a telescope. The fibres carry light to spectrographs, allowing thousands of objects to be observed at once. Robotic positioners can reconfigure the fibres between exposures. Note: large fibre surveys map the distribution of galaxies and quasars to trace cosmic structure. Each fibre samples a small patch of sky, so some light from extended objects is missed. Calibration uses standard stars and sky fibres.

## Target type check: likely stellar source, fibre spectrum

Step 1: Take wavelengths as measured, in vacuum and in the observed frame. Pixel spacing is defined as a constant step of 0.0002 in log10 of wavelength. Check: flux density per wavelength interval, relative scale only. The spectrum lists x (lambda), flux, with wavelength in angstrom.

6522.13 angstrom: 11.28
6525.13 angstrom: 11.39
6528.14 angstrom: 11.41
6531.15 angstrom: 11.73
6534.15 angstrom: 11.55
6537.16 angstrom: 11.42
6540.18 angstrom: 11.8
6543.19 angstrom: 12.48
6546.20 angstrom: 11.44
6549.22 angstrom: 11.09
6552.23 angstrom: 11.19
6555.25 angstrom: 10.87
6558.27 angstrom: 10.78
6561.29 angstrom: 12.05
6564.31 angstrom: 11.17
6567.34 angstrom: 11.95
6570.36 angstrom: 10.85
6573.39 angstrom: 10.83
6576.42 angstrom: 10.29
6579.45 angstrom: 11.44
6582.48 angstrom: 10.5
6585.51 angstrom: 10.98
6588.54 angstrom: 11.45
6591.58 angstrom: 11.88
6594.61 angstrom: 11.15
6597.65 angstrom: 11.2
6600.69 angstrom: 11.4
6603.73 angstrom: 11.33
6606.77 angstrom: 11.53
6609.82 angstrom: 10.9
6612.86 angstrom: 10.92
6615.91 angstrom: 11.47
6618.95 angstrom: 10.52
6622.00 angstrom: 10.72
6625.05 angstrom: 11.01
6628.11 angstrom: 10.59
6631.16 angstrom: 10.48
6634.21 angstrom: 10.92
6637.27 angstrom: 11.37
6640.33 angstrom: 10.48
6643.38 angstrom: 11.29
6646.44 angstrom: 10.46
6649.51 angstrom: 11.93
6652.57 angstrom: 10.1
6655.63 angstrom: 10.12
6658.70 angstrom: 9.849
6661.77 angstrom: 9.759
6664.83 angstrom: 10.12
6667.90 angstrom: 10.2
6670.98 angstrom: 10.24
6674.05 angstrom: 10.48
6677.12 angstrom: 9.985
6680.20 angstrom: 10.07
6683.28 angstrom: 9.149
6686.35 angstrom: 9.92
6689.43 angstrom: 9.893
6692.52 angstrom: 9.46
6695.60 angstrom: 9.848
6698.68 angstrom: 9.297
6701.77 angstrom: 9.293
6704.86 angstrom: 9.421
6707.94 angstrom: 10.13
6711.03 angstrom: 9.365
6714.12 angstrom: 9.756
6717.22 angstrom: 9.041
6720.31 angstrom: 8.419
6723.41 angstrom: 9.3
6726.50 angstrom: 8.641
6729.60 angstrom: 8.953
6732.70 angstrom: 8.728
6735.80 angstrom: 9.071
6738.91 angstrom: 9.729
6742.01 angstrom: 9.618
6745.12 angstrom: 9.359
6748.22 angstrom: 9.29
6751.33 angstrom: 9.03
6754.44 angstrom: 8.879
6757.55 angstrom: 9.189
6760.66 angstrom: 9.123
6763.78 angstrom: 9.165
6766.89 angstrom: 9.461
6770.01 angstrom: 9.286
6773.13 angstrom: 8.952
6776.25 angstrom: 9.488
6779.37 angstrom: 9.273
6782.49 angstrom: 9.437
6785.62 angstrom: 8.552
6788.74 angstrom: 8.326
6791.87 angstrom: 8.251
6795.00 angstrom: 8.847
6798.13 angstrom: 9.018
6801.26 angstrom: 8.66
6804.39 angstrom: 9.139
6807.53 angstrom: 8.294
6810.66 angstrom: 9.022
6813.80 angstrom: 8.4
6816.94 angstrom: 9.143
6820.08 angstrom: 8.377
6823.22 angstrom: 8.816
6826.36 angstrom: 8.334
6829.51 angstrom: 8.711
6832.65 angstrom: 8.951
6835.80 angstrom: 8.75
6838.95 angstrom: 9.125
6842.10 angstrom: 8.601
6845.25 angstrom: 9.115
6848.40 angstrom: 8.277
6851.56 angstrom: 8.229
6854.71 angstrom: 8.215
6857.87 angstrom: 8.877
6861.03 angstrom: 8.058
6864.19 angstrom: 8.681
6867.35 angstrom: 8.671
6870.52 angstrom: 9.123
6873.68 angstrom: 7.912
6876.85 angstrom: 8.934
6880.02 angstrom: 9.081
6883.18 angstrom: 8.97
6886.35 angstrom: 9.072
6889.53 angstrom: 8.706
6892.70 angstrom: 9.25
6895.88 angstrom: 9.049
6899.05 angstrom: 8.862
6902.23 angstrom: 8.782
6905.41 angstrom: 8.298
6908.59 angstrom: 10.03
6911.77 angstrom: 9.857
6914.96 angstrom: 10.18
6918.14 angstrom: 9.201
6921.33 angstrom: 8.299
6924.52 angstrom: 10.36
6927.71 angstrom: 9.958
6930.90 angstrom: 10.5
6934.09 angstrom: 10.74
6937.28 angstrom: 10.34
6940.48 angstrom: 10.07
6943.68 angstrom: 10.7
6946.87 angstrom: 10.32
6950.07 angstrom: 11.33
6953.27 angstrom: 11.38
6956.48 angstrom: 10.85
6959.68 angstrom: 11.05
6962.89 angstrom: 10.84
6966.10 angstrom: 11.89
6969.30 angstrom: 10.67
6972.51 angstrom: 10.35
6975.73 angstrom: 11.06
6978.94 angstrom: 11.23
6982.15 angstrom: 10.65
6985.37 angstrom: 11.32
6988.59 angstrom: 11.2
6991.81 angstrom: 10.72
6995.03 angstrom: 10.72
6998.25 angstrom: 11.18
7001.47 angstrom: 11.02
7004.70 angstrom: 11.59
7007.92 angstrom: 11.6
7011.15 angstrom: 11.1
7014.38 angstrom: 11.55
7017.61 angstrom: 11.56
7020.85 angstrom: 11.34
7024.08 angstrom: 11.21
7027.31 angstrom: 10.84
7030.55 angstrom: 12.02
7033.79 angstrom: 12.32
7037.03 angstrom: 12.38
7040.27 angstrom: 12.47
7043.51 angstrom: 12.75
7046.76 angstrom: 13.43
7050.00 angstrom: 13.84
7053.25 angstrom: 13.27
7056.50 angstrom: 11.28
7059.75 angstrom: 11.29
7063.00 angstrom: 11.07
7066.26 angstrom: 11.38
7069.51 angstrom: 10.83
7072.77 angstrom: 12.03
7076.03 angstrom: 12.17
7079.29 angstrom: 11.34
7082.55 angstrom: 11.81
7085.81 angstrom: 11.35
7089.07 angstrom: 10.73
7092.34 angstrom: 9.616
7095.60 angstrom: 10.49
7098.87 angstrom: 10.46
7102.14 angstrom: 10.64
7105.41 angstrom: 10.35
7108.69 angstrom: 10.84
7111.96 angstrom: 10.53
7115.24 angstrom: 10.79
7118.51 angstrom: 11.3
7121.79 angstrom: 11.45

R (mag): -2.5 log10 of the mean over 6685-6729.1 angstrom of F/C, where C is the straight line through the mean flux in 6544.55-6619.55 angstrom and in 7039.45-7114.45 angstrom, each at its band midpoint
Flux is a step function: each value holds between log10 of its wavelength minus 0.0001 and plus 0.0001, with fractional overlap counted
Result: 0.195 mag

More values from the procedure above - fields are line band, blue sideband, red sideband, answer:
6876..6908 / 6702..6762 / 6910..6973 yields 0.14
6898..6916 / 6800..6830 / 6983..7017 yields 0.07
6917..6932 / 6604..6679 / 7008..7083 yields 0.19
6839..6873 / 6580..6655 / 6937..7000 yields 0.26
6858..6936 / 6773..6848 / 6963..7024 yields 0.08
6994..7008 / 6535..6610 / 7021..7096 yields 0.05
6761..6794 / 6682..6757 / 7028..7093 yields 0.08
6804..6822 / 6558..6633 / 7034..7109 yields 0.29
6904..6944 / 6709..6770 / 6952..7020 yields 0.08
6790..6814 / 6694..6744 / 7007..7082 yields 0.14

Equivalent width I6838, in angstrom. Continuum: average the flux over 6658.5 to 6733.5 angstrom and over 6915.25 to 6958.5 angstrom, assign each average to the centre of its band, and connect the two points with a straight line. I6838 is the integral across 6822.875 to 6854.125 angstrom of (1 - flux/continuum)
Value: 4.2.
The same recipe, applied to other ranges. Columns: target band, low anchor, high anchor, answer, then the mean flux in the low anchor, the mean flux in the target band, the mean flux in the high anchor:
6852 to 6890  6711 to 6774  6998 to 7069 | 6.1 angstrom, 9.16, 8.68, 11.8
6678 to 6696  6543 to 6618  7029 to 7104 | 2.5 angstrom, 11.2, 9.72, 11.7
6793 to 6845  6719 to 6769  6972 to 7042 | 5.3 angstrom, 9.13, 8.77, 11.4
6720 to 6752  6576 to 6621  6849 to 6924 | 3.0 angstrom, 11.1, 9.13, 8.9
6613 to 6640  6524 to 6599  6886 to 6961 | 0.5 angstrom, 11.3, 10.9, 9.89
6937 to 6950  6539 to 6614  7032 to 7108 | 1.2 angstrom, 11.3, 10.5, 11.6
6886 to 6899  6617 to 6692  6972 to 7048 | 2.5 angstrom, 10.4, 8.99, 11.5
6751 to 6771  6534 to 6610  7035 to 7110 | 3.9 angstrom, 11.3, 9.17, 11.6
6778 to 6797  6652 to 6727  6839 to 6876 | 0.5 angstrom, 9.68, 8.78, 8.56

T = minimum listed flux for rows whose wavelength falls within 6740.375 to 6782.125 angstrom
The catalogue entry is 8.879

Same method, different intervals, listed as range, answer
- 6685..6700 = 9.297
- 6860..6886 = 7.912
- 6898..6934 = 8.298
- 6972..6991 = 10.35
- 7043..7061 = 11.28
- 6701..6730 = 8.419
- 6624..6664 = 9.759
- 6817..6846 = 8.334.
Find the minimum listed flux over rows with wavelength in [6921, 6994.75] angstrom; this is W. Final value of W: 8.299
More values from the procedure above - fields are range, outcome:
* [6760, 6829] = 8.251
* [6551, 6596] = 10.29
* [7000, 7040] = 10.84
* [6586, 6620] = 10.52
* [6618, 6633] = 10.48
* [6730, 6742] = 8.728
